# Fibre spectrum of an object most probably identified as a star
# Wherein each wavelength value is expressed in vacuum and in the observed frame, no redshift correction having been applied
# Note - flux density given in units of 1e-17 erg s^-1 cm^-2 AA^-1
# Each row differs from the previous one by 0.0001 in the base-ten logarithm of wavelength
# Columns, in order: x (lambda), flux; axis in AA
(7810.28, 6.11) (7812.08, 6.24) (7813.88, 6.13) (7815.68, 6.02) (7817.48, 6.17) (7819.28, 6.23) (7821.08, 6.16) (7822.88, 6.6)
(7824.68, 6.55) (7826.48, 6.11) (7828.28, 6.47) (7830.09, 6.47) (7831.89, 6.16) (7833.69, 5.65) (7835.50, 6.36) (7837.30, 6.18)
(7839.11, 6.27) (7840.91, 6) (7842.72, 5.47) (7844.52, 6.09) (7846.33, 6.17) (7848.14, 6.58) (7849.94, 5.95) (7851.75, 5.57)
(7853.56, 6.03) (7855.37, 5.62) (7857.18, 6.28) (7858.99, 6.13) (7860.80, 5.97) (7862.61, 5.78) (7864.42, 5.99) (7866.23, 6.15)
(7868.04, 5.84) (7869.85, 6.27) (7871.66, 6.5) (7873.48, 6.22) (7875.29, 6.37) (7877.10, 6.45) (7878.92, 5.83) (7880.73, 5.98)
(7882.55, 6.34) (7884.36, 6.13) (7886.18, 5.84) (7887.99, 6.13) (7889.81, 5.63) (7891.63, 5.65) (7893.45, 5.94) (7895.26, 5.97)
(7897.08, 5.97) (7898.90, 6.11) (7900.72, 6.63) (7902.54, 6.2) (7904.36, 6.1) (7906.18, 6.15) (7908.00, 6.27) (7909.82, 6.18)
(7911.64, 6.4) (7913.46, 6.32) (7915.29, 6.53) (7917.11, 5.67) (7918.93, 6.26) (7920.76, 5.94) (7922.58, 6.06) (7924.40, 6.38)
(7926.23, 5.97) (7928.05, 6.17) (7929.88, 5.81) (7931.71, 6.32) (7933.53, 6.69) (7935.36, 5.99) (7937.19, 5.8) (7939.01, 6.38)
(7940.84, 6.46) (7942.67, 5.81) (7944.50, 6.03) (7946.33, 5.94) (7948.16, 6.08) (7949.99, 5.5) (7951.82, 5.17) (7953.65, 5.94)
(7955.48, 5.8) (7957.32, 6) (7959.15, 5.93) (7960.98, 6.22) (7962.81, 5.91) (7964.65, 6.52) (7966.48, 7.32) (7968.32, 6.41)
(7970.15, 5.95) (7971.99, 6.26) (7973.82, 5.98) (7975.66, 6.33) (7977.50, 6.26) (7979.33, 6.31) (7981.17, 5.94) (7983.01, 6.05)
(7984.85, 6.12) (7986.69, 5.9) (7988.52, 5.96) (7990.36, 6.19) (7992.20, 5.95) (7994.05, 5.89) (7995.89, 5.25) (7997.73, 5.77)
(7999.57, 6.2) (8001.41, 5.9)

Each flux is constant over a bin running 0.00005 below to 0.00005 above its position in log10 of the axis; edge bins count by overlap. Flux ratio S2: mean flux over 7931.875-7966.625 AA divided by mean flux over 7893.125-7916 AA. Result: 1.0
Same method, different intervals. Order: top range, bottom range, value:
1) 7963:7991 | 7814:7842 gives 1.00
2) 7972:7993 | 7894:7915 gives 0.98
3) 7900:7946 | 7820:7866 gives 1.01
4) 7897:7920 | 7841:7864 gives 1.04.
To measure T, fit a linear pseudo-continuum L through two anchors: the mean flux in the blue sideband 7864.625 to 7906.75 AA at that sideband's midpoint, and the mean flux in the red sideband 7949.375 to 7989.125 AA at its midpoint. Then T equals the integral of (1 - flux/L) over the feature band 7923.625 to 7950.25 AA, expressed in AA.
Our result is 0.0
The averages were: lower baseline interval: 6.1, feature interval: 6.1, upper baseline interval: 6.09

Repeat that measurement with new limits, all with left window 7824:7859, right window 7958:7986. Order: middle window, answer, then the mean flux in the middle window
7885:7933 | 0.49 AA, 6.1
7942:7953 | 0.79 AA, 5.76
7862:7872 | 0.09 AA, 6.08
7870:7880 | -0.22 AA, 6.27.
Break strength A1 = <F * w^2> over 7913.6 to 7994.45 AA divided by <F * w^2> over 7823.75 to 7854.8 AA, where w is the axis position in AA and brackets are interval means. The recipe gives 1.03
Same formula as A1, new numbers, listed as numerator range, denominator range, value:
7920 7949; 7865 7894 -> 1.02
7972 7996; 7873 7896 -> 1.03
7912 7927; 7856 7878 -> 1.01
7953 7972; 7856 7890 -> 1.04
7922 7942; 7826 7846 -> 1.04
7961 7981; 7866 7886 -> 1.05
